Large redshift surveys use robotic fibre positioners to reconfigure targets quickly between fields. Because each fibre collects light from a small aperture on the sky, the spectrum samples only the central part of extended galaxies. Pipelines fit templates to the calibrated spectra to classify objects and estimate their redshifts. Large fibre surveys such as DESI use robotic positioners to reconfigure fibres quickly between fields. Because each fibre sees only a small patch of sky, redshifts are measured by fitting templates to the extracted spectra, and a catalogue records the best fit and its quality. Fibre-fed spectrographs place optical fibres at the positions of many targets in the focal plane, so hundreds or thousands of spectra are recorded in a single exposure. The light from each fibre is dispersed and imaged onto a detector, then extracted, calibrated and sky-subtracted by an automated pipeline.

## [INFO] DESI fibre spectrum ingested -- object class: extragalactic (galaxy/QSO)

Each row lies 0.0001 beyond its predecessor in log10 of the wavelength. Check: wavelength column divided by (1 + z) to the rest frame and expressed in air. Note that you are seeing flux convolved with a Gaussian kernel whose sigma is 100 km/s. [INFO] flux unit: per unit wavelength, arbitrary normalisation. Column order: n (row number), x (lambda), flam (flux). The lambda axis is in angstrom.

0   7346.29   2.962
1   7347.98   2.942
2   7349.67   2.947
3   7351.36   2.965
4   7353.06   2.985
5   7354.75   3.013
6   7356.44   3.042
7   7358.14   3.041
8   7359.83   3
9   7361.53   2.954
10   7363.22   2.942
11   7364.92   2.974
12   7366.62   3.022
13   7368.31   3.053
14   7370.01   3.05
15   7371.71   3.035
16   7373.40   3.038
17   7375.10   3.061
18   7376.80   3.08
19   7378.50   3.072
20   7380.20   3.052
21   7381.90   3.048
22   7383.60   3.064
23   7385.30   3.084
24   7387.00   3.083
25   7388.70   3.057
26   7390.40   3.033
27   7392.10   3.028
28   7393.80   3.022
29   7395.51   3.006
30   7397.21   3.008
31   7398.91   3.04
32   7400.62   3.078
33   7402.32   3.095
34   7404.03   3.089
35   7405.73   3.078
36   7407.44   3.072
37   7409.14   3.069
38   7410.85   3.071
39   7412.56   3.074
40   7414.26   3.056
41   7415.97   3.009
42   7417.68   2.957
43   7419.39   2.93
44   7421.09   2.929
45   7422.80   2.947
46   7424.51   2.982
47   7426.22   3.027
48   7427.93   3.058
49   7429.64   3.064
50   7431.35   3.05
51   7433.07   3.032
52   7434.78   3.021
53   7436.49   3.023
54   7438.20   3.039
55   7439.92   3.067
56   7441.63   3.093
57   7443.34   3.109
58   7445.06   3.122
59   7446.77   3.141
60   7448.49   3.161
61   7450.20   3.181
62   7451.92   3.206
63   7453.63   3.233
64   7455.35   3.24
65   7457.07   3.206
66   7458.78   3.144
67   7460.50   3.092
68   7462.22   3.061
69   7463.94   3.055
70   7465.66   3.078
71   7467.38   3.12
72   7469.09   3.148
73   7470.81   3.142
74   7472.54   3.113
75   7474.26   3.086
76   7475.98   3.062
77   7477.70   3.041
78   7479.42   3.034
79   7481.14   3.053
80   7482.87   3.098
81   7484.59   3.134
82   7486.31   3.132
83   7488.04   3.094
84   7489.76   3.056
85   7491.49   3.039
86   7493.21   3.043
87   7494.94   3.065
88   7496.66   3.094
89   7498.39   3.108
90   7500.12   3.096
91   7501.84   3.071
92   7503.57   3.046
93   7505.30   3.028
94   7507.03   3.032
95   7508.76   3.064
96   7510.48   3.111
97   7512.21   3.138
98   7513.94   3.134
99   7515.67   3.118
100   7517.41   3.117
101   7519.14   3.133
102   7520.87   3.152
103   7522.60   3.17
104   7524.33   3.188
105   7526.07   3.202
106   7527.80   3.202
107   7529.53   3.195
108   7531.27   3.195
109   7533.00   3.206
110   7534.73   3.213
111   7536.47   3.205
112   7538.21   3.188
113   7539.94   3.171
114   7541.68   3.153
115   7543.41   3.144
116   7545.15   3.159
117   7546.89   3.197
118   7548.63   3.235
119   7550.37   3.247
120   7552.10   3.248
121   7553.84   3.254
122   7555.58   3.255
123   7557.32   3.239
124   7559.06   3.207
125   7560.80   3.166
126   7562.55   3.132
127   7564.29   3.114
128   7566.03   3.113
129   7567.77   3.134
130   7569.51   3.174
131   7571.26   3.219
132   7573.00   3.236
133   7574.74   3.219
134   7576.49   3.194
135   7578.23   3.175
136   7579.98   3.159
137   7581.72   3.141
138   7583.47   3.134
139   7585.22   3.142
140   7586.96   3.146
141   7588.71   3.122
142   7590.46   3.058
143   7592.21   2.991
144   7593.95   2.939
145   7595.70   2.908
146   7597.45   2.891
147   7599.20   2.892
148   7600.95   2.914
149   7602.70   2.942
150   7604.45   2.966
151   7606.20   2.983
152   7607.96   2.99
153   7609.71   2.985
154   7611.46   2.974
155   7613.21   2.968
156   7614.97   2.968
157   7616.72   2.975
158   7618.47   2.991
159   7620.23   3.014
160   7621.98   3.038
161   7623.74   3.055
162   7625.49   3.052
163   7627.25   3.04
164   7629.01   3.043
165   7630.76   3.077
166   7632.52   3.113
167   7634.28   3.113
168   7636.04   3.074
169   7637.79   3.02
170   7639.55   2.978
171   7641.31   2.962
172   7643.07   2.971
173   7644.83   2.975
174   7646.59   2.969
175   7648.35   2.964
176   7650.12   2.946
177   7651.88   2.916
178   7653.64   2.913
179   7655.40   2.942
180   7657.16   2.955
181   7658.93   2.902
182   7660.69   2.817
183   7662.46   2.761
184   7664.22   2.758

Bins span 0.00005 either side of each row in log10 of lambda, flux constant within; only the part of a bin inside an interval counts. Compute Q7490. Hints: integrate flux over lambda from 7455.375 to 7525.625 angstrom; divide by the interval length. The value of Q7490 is 3.1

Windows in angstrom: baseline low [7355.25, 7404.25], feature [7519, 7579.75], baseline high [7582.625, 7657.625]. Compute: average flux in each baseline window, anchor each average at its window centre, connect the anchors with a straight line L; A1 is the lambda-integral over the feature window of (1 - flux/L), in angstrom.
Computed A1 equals -3.6 angstrom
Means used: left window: 3.04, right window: 3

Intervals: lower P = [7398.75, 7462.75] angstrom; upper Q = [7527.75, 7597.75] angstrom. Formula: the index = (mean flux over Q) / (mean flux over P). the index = 1.0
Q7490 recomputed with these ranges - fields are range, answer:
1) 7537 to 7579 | 3.19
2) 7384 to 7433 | 3.04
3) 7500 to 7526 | 3.11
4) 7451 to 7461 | 3.19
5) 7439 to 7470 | 3.14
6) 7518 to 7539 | 3.19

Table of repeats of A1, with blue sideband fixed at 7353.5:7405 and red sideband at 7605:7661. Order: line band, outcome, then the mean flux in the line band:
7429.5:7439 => -0.02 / 3.04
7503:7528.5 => -0.93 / 3.12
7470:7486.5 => -0.37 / 3.09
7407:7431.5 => 0.11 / 3.02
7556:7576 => -1.17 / 3.18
